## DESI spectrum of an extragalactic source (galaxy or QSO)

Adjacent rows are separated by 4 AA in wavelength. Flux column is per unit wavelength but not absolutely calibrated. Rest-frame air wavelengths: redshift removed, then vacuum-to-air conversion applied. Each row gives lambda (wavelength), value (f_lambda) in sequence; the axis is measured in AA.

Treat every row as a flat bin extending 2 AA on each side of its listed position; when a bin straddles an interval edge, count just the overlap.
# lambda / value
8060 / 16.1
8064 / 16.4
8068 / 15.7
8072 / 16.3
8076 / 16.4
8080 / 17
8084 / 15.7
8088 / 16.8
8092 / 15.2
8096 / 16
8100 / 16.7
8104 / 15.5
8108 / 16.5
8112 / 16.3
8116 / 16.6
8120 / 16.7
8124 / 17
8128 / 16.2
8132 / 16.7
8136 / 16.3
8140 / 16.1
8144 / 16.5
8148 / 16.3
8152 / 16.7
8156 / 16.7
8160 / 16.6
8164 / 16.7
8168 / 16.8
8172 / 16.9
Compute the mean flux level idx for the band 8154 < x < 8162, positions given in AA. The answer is 16.6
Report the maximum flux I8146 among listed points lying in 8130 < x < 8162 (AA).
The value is 16.7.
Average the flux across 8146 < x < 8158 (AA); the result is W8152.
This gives 16.6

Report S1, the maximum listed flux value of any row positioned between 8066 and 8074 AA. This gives 16.3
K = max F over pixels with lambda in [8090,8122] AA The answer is 16.7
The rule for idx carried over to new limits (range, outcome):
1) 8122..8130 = 16.6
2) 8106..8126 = 16.6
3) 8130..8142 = 16.4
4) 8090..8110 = 16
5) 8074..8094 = 16.2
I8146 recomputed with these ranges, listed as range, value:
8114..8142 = 17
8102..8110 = 16.5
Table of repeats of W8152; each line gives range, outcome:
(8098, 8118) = 16.3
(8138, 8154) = 16.4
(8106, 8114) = 16.4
